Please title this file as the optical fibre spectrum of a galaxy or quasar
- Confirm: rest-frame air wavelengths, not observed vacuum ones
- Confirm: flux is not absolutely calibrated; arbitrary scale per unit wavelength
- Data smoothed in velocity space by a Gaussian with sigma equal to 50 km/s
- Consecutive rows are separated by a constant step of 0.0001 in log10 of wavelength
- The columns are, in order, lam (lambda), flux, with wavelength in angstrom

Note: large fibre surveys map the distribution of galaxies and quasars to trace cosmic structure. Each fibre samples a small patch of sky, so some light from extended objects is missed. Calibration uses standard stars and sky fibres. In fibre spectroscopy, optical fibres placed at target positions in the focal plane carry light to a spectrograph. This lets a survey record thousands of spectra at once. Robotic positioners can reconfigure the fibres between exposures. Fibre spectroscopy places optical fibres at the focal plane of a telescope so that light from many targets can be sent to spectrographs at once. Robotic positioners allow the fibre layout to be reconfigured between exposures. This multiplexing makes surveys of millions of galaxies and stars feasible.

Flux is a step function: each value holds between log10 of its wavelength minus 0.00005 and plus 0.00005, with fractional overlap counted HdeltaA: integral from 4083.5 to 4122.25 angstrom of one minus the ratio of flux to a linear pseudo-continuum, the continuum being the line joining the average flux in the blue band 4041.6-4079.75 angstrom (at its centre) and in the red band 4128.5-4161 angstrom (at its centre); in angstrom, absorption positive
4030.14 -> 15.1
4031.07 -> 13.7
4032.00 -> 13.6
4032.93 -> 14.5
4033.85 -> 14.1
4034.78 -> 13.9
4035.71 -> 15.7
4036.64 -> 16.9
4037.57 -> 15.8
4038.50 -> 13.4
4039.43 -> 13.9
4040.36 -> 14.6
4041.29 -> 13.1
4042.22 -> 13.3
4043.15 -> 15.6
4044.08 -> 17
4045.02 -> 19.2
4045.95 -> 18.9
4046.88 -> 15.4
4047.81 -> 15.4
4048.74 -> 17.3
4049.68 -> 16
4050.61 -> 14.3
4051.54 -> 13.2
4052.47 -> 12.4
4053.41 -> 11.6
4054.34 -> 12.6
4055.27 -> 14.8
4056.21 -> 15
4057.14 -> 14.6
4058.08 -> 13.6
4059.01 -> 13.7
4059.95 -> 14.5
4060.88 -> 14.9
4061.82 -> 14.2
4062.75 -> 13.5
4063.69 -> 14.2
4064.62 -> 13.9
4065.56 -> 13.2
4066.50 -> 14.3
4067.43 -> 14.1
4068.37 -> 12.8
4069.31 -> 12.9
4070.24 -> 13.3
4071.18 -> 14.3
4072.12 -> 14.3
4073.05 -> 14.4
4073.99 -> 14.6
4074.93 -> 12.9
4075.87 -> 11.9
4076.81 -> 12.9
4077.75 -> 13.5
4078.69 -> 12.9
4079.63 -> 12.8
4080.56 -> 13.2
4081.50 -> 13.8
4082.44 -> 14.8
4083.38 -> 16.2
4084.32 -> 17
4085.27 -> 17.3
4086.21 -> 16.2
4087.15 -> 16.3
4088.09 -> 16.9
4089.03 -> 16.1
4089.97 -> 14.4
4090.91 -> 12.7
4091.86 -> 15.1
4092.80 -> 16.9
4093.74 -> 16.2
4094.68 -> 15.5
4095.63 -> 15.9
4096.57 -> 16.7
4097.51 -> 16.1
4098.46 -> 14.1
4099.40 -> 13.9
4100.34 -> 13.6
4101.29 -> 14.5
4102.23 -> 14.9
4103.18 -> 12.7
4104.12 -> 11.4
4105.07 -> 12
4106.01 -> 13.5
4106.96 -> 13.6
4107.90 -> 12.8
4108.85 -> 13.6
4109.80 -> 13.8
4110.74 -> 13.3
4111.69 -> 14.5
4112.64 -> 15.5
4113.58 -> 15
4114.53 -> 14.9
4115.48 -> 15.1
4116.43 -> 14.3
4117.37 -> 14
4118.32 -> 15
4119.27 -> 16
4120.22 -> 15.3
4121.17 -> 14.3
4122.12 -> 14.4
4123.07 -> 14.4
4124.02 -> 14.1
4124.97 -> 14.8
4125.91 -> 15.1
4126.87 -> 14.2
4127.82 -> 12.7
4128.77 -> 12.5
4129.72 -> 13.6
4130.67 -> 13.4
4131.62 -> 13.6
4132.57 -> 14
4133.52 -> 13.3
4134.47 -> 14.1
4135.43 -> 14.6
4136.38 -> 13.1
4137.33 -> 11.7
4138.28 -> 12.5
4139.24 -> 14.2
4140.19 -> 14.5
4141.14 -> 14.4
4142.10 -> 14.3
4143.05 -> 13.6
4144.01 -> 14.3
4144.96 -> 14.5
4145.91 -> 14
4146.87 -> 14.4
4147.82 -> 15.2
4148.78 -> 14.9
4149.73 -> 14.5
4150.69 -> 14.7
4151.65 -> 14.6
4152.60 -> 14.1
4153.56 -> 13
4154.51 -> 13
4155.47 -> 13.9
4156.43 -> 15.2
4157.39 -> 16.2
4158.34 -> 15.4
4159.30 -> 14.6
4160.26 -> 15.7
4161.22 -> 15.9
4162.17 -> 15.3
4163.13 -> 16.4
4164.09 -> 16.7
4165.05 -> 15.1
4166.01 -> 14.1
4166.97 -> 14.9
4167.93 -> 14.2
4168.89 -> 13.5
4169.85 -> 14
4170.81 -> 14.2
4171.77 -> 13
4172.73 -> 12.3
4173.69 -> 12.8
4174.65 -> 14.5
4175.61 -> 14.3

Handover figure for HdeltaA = -1.6 angstrom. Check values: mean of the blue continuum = 14.3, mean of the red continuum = 14.1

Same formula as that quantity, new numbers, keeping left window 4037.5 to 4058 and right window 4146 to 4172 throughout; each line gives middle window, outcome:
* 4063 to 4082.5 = 1.7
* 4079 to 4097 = -0.8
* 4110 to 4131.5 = 0.6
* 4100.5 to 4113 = 1.0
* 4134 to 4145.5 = 0.7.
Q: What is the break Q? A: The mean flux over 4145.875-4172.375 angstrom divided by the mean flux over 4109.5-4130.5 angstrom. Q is 1.02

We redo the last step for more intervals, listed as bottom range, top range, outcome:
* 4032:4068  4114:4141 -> 0.96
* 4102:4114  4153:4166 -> 1.11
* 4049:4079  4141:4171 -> 1.07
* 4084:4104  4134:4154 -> 0.92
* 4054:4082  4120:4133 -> 1.02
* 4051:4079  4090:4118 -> 1.05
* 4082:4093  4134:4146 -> 0.88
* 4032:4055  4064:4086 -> 0.94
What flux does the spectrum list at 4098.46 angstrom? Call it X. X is 14.1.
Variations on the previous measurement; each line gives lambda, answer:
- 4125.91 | 15.1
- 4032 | 13.6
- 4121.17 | 14.3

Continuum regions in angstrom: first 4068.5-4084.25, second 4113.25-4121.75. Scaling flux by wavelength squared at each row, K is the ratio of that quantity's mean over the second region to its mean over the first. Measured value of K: 1.1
